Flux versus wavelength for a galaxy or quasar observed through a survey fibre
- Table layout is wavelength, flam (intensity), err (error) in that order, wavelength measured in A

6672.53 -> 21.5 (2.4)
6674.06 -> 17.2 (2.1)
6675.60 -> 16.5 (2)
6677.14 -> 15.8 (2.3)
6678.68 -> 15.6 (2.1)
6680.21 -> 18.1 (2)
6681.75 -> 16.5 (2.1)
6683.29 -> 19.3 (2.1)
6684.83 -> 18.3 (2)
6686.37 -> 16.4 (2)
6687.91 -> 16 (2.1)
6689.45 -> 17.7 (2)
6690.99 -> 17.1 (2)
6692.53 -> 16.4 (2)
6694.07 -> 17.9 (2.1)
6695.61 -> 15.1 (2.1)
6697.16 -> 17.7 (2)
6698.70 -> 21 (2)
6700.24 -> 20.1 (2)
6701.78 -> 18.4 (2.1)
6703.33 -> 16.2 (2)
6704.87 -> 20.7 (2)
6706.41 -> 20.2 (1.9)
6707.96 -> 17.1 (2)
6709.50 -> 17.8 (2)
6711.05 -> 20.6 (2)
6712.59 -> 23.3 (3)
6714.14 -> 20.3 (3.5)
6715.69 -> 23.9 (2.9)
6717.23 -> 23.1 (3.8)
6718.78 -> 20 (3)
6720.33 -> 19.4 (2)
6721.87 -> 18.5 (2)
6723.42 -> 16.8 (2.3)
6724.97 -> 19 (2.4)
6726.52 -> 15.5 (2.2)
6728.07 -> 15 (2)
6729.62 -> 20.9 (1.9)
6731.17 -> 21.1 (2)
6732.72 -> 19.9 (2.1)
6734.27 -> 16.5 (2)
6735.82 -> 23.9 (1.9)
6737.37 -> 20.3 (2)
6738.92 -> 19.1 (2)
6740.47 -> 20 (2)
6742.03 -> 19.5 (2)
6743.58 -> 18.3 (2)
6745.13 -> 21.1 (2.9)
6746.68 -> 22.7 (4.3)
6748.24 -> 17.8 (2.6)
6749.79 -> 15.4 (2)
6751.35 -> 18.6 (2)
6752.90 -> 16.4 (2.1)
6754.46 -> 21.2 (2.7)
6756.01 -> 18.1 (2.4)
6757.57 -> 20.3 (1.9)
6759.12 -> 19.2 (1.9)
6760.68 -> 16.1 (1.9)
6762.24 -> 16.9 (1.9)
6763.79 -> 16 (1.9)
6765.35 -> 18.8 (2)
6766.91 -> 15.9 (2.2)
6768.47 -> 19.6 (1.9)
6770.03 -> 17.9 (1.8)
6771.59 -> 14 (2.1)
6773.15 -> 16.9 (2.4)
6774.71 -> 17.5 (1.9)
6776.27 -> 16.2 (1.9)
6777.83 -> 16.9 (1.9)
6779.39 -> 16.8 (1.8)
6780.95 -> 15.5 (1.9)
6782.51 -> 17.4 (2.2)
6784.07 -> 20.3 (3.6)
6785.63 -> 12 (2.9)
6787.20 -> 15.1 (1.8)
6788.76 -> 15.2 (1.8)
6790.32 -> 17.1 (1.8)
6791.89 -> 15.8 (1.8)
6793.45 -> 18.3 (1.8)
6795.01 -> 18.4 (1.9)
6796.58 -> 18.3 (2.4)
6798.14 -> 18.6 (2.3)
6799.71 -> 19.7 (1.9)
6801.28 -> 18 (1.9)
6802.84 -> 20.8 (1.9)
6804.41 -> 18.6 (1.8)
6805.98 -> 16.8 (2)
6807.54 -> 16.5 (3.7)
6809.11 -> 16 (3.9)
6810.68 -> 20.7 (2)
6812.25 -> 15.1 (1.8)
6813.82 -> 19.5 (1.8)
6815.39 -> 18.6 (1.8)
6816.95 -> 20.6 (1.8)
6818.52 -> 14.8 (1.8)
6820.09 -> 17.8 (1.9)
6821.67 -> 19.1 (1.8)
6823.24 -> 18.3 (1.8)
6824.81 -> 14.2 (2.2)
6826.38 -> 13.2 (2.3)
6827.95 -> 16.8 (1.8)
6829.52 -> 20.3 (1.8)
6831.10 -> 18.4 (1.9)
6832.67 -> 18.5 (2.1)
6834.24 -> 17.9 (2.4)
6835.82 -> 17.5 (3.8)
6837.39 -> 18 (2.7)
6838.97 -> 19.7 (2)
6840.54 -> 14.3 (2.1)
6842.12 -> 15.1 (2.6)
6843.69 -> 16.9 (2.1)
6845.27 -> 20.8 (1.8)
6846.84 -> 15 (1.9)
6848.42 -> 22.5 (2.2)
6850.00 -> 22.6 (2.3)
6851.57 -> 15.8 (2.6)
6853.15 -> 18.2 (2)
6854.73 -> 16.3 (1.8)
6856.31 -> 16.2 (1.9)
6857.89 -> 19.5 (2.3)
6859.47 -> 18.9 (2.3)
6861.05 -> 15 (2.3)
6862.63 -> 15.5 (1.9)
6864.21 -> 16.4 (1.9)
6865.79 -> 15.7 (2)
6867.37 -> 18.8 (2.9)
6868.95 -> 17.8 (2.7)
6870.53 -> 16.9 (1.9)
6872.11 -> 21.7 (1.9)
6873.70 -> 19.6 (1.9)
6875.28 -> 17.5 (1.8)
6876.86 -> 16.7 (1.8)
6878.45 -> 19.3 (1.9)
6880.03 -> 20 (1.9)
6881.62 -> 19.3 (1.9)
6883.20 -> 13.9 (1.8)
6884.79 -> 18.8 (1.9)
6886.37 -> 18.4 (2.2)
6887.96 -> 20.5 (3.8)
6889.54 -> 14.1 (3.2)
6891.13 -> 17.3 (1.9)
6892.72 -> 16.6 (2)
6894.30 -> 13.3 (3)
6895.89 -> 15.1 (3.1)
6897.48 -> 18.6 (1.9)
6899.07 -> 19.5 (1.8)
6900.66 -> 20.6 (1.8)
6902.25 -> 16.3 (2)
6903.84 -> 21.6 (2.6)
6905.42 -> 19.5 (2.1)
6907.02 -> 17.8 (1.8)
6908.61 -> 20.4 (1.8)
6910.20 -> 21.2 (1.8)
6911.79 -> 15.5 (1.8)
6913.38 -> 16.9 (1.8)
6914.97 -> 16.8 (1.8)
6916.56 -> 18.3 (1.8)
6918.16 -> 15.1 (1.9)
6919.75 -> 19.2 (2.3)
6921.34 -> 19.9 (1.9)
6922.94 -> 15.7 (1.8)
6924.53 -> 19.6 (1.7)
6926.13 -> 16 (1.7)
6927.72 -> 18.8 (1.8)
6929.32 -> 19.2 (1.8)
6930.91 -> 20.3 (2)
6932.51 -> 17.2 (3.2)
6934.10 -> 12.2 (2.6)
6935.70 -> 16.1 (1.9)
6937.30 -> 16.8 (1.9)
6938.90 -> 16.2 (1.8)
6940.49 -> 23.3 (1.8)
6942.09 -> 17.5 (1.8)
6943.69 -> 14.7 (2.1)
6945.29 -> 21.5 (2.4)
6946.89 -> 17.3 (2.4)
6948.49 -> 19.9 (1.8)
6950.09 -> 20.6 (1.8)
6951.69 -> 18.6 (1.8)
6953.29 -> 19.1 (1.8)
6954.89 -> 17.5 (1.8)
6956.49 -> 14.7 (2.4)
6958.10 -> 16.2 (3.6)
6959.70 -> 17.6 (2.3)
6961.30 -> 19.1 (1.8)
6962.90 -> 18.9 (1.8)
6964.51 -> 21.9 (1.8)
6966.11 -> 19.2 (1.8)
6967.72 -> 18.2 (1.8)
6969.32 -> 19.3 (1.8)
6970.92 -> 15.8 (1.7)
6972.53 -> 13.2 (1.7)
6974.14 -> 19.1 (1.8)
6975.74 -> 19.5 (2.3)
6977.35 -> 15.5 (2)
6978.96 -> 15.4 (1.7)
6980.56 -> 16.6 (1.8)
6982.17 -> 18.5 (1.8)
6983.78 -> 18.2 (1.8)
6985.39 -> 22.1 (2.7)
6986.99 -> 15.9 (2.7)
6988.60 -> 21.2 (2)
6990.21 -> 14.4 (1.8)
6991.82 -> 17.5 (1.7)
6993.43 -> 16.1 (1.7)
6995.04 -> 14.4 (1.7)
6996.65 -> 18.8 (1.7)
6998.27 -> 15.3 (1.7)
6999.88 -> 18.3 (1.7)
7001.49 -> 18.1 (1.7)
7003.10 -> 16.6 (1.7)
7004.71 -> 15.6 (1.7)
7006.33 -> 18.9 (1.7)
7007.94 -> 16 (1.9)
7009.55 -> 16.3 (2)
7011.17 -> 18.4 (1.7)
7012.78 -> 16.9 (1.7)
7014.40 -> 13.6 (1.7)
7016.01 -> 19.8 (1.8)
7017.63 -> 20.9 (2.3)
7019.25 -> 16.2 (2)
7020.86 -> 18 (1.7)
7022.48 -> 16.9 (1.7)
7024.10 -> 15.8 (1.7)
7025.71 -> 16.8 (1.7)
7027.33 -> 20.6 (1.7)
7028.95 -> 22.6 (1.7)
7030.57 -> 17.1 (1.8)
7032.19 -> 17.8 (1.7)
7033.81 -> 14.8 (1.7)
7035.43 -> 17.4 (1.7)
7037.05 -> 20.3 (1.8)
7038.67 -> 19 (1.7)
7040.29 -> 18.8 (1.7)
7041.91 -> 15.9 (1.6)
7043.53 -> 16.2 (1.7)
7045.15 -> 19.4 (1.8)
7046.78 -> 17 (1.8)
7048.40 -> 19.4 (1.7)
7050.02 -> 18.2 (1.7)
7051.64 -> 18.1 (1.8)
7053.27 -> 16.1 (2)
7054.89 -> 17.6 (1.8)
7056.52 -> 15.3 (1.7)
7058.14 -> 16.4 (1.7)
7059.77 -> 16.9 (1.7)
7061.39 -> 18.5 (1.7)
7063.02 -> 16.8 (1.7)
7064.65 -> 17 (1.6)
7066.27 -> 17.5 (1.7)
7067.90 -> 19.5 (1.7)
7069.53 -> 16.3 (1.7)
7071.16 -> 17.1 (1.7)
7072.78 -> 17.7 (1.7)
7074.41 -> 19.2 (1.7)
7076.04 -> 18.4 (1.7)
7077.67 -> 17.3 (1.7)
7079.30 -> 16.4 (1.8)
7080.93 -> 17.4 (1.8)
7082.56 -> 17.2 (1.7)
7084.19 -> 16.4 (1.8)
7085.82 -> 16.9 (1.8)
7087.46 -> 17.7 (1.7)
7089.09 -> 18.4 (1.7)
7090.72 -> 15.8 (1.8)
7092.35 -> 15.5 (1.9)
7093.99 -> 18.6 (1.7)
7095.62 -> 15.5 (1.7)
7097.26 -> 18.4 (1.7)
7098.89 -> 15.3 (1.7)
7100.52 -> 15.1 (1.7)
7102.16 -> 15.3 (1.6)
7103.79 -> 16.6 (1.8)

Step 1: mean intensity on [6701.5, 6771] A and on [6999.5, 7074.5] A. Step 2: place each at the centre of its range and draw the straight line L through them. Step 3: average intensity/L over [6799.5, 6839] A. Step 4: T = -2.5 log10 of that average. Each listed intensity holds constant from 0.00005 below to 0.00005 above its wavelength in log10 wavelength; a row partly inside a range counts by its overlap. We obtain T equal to 0.048 mag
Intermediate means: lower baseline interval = 19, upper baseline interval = 17.6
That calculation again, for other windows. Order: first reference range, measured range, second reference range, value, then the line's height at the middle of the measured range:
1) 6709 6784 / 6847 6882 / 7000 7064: 0.01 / 18.2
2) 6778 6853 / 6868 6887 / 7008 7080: -0.04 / 17.6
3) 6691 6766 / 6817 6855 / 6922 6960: 0.04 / 18.4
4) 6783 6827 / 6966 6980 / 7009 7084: 0.03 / 17.6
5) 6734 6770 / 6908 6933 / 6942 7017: -0.01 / 17.9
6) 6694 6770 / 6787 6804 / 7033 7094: 0.05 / 18.7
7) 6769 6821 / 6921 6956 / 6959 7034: -0.03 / 17.5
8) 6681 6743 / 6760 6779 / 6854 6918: 0.10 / 18.5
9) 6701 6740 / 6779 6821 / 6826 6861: 0.06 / 18.4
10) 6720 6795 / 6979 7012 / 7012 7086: 0.02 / 17.7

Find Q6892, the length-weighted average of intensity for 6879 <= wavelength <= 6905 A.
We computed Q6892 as 17.8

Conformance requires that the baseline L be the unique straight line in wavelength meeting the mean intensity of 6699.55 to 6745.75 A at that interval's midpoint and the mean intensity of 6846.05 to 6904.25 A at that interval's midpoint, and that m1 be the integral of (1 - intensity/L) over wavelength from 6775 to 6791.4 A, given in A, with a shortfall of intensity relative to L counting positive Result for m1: 2.2 A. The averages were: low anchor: 19.5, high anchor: 17.8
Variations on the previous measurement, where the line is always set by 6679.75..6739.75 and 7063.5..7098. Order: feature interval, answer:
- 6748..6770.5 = 0.9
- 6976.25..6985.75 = 0.1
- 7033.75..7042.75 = -0.2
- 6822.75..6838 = 0.9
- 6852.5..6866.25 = 1.0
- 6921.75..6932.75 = -0.2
